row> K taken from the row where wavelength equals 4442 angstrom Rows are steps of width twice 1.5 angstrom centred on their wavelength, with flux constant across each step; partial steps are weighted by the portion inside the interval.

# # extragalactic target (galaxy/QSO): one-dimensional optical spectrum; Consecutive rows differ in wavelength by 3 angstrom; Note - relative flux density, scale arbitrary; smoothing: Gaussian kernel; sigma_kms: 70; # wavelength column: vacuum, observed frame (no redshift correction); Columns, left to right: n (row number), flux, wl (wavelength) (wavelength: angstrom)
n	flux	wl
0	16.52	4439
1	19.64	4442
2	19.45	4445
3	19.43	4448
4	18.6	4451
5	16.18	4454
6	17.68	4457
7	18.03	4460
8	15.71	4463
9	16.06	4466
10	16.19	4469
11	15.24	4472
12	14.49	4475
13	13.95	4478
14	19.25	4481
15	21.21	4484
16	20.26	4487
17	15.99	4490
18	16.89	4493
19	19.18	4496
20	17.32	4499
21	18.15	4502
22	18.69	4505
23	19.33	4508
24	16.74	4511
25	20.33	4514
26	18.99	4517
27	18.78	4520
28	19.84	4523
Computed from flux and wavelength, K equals 19.64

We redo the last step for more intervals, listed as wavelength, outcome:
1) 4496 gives 19.18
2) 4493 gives 16.89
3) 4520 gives 18.78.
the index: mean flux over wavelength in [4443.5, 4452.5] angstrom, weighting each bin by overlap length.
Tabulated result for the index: 19.2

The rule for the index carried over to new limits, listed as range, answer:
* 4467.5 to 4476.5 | 15.3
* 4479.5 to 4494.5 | 18.7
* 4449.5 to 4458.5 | 17.5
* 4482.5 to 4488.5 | 20.7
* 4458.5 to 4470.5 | 16.5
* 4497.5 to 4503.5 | 17.7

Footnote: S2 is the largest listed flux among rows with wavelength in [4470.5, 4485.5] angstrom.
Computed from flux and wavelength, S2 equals 21.21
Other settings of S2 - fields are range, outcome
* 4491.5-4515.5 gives 20.33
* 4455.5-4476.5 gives 18.03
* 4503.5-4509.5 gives 19.33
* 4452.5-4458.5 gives 17.68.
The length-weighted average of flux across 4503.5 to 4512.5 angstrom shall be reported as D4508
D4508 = 18.3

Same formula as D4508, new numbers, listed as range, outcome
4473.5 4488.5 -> 17.8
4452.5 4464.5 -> 16.9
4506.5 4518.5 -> 18.8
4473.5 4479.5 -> 14.2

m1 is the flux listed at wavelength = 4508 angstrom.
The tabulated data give 19.33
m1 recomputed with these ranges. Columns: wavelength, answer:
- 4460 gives 18.03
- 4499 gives 17.32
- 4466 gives 16.06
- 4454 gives 16.18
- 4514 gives 20.33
